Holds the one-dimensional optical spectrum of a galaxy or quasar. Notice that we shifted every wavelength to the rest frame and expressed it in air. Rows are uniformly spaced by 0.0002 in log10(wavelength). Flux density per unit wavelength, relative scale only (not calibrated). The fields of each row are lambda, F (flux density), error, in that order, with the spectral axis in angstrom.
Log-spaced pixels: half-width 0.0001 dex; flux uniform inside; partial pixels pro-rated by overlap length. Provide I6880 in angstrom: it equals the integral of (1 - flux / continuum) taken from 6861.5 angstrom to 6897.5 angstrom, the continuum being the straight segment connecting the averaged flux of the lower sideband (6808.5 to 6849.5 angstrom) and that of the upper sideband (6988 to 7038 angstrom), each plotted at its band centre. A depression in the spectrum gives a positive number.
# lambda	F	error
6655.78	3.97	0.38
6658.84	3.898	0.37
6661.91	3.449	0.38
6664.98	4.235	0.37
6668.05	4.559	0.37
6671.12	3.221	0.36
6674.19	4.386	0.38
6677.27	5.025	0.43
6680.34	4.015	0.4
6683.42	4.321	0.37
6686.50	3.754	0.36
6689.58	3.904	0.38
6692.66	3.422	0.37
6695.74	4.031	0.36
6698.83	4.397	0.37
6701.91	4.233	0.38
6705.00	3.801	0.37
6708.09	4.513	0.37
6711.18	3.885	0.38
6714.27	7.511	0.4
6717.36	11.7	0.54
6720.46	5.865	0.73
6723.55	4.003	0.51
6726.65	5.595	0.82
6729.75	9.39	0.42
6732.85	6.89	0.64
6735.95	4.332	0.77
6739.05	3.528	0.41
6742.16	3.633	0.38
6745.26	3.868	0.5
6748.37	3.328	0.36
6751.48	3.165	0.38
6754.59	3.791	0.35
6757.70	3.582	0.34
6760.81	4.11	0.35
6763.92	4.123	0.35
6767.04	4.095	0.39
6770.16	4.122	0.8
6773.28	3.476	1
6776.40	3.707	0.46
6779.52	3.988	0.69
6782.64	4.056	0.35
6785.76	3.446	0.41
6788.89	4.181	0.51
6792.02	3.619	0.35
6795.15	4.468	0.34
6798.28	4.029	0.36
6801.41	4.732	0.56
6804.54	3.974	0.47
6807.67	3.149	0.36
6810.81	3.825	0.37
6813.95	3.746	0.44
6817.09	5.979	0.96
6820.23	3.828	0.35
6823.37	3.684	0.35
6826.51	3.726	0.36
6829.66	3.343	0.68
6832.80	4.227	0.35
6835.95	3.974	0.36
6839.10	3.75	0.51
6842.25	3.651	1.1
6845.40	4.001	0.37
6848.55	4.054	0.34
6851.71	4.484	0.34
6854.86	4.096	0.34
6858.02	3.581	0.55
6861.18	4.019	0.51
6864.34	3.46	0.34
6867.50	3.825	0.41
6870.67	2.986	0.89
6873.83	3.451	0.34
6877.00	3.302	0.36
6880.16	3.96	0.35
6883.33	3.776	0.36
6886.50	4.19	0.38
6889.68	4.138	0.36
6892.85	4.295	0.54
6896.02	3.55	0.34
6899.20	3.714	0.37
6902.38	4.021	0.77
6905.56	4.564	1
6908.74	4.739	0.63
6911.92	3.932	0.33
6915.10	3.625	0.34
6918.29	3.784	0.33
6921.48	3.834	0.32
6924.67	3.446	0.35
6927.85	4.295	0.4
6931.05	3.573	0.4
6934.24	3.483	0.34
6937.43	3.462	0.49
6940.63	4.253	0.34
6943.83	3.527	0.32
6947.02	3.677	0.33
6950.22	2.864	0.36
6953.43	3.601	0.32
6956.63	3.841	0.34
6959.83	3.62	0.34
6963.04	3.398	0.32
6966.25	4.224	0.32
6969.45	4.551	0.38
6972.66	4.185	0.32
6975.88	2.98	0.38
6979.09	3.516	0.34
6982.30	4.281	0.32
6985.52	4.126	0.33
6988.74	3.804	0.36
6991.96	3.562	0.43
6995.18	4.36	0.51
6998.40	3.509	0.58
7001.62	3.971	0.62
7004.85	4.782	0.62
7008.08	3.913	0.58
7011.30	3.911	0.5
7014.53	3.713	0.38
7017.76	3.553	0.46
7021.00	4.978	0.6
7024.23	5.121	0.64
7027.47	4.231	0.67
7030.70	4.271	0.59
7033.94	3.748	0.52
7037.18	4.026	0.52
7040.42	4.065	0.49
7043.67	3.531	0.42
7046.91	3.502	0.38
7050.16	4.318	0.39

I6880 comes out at 2.4 angstrom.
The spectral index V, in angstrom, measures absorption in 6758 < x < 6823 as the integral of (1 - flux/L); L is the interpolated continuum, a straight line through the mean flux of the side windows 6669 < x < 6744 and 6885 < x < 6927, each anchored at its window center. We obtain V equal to 7.6 angstrom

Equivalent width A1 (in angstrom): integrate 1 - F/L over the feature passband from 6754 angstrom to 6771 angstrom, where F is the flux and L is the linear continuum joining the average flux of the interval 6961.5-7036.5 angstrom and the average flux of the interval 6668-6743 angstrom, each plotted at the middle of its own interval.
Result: 2.91 angstrom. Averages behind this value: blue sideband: 4.98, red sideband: 4.03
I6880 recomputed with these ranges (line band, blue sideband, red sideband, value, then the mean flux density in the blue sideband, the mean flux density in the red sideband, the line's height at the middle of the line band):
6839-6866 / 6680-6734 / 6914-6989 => 2.92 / 5.31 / 3.75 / 4.38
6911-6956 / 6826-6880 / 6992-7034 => 3.31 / 3.77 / 4.15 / 3.96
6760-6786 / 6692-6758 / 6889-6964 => 4.30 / 4.97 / 3.8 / 4.7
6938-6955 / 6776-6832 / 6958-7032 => 1.85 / 3.98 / 4.02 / 4.01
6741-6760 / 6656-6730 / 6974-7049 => 4.34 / 4.79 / 3.98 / 4.64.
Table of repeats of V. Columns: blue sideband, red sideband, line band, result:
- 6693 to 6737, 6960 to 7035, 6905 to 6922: 1.7 angstrom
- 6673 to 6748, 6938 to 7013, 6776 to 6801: 3.5 angstrom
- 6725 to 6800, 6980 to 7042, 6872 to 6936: 4.5 angstrom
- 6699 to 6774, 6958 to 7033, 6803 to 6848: 6.4 angstrom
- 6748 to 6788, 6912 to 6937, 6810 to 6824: -1.9 angstrom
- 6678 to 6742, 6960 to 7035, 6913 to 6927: 2.0 angstrom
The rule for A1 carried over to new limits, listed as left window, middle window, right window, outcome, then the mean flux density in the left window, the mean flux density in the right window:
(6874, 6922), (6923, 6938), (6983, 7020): 1.1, 3.95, 3.95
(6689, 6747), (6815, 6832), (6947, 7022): 2.1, 5.2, 3.87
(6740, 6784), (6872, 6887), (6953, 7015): 0.6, 3.78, 3.9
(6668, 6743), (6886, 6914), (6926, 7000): -0.4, 4.98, 3.77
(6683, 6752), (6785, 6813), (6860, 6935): 3.2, 4.95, 3.83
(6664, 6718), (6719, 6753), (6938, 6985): -3.0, 4.61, 3.75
